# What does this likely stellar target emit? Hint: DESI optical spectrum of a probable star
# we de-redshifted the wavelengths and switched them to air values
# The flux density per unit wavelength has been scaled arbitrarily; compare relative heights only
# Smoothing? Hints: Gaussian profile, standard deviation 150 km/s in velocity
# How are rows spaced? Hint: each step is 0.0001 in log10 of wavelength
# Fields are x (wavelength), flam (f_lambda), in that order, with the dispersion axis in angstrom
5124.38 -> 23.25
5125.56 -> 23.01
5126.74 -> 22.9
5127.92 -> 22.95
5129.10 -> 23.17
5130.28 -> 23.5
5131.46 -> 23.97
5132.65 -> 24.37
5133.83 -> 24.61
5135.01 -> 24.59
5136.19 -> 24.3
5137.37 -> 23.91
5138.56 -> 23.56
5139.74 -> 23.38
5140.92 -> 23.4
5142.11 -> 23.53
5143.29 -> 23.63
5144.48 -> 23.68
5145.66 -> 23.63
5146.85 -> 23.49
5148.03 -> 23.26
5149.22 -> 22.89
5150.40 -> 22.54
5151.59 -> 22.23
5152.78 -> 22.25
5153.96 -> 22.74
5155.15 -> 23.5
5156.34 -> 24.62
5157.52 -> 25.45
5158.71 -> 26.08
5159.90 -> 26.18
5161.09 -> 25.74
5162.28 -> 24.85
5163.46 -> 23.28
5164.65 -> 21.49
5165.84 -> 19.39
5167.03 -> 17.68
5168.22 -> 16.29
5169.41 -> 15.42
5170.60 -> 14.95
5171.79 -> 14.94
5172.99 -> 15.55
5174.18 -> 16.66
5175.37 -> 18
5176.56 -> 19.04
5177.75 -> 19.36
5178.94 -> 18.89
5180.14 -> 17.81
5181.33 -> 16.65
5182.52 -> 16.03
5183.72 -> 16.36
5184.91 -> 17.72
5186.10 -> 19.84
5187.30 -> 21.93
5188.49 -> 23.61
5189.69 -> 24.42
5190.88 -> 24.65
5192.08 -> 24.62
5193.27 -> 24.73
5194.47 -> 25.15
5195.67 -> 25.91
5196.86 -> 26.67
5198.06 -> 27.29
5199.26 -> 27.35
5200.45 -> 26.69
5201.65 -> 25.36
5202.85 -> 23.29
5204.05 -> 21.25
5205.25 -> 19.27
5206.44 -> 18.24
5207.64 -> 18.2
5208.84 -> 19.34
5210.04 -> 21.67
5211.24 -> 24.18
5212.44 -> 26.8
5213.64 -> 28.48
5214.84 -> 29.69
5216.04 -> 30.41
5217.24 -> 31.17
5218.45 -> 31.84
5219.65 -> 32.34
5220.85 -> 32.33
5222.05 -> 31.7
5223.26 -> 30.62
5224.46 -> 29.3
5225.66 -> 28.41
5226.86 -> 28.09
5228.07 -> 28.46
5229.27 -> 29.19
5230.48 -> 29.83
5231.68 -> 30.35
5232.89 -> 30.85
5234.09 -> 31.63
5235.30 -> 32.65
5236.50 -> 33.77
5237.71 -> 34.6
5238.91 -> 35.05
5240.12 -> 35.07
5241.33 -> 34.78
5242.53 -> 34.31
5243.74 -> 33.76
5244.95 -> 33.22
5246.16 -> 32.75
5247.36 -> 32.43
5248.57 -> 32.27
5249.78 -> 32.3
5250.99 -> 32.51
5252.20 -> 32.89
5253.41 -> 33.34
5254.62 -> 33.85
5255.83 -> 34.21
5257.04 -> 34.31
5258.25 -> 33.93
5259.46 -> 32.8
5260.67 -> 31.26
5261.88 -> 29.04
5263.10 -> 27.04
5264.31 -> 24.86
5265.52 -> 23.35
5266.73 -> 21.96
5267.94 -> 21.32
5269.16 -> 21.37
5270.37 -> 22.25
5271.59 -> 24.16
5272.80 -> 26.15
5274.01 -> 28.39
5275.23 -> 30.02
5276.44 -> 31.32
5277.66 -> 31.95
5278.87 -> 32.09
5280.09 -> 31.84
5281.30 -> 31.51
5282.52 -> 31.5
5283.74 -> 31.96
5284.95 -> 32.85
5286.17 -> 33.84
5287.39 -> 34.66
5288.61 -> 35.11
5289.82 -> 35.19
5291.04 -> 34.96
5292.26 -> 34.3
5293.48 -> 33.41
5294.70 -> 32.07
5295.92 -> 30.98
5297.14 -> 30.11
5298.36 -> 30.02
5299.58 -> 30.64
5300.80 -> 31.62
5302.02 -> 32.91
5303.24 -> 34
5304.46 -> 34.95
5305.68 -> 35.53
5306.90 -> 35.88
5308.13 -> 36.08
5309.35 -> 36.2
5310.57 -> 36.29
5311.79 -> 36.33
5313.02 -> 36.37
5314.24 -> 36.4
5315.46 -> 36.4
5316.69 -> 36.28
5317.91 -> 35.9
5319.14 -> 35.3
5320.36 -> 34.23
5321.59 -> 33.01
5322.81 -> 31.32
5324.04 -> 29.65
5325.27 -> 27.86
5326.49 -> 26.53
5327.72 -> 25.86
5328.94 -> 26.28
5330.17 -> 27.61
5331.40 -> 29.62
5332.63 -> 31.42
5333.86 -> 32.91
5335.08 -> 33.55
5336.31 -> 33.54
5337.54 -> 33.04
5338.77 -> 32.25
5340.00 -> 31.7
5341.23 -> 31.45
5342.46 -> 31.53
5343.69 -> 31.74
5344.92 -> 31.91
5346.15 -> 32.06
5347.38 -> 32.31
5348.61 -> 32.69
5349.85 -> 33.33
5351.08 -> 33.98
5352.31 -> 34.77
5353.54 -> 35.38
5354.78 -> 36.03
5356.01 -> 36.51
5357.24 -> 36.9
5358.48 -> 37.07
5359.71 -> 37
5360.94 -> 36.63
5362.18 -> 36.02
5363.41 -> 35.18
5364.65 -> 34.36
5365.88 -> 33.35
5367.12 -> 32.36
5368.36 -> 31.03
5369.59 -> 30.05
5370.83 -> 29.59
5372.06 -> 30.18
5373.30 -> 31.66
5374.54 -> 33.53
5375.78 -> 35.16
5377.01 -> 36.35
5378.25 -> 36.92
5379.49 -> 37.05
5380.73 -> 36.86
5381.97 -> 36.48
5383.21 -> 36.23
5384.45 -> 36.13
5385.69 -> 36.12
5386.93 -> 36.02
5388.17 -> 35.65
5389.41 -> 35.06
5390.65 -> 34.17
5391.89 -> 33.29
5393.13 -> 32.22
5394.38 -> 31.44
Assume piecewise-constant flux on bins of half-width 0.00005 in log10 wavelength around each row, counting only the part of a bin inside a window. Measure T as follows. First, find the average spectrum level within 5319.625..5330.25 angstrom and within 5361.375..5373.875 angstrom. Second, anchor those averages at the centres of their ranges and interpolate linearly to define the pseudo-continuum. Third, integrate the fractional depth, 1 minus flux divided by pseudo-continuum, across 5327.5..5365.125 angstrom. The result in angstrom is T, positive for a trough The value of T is -2.7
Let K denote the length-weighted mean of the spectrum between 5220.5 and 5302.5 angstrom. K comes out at 31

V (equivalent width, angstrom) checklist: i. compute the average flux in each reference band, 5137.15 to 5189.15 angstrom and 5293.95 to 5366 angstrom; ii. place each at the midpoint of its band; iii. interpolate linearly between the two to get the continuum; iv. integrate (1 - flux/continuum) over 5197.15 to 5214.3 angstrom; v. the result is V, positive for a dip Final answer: 0.46 angstrom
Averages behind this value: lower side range 21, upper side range 33.2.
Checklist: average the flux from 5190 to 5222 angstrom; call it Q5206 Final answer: 25.8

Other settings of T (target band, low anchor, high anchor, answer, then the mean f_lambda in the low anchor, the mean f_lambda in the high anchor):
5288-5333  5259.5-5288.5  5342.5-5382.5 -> -2.93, 28.7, 34.2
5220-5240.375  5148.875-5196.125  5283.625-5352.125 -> -4.41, 21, 32.8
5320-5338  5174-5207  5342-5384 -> 0.79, 21.7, 34.2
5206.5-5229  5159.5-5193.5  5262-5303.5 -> -3.74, 19.8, 30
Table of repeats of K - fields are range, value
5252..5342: 31.6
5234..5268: 31.7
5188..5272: 28.5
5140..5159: 23.5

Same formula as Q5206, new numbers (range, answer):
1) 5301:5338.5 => 33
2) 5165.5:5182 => 17.1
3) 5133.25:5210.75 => 21.9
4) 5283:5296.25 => 33.6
